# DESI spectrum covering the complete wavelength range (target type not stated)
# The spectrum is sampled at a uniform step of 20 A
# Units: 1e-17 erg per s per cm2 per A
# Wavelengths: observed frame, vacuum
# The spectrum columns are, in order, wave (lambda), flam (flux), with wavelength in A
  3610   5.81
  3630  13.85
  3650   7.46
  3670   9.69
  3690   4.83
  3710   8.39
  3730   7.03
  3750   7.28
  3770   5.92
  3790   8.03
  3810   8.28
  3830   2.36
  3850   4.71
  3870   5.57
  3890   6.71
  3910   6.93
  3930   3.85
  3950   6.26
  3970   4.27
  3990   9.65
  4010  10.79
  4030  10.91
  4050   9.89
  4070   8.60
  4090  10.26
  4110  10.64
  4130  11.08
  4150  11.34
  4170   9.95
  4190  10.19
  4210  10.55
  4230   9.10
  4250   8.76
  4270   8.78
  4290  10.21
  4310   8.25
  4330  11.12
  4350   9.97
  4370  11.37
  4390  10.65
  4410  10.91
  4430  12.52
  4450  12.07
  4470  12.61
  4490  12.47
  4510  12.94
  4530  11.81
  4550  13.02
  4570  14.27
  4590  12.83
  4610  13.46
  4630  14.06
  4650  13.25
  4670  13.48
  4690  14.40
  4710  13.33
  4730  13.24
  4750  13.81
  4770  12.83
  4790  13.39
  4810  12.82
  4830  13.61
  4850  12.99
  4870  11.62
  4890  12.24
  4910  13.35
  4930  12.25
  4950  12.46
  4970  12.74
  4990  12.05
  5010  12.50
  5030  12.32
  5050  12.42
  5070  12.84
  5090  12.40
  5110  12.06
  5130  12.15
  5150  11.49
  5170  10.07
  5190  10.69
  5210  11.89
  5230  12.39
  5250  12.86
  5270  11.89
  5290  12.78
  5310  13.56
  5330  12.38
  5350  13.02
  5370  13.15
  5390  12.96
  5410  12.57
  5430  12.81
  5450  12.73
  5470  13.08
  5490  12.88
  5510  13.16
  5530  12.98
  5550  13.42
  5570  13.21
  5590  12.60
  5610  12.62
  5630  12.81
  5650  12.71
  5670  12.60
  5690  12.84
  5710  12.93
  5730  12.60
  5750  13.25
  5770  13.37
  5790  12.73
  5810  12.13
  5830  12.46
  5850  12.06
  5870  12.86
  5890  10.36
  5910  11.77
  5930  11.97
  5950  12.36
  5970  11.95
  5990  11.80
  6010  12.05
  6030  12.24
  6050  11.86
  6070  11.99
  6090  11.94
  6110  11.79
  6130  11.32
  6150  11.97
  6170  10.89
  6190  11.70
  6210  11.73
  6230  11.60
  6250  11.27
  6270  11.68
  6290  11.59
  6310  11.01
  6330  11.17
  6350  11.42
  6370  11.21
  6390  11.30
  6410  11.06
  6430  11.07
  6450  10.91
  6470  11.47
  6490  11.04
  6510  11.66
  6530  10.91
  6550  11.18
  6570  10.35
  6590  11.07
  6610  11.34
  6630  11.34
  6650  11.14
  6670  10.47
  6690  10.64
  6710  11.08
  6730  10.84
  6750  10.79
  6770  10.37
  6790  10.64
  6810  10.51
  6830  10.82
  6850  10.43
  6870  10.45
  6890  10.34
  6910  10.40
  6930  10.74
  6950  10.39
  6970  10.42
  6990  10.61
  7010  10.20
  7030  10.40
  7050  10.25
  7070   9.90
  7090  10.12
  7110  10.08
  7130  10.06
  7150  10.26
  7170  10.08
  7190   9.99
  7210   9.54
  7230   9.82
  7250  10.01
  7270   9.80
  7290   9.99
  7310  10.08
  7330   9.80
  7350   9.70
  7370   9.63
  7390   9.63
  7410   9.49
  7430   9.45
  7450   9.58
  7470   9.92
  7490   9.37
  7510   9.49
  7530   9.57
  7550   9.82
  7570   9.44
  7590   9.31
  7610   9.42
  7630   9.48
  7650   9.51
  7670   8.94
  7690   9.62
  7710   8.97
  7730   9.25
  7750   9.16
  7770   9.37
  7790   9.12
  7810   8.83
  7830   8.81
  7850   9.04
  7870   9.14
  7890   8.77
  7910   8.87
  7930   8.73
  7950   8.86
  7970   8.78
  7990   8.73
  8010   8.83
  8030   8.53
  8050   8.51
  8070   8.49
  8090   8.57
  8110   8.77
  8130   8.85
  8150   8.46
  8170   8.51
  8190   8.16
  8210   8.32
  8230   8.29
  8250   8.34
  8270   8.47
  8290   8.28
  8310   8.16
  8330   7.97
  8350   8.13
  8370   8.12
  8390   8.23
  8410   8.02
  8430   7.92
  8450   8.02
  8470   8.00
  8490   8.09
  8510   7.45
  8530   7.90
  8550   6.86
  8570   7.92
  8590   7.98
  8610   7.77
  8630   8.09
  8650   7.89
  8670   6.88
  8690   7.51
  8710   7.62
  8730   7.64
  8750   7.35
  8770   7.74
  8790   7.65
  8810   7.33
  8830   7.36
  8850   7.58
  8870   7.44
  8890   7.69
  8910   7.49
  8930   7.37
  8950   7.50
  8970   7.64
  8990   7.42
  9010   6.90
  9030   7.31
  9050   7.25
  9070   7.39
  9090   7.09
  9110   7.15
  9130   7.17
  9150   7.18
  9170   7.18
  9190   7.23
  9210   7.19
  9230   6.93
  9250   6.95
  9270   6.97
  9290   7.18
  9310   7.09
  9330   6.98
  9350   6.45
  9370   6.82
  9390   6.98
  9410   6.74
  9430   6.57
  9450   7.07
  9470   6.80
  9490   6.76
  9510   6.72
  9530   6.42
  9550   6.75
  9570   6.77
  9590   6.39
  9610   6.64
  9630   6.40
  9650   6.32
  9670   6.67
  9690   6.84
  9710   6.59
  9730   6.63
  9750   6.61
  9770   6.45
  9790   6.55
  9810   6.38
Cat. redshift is 0.000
